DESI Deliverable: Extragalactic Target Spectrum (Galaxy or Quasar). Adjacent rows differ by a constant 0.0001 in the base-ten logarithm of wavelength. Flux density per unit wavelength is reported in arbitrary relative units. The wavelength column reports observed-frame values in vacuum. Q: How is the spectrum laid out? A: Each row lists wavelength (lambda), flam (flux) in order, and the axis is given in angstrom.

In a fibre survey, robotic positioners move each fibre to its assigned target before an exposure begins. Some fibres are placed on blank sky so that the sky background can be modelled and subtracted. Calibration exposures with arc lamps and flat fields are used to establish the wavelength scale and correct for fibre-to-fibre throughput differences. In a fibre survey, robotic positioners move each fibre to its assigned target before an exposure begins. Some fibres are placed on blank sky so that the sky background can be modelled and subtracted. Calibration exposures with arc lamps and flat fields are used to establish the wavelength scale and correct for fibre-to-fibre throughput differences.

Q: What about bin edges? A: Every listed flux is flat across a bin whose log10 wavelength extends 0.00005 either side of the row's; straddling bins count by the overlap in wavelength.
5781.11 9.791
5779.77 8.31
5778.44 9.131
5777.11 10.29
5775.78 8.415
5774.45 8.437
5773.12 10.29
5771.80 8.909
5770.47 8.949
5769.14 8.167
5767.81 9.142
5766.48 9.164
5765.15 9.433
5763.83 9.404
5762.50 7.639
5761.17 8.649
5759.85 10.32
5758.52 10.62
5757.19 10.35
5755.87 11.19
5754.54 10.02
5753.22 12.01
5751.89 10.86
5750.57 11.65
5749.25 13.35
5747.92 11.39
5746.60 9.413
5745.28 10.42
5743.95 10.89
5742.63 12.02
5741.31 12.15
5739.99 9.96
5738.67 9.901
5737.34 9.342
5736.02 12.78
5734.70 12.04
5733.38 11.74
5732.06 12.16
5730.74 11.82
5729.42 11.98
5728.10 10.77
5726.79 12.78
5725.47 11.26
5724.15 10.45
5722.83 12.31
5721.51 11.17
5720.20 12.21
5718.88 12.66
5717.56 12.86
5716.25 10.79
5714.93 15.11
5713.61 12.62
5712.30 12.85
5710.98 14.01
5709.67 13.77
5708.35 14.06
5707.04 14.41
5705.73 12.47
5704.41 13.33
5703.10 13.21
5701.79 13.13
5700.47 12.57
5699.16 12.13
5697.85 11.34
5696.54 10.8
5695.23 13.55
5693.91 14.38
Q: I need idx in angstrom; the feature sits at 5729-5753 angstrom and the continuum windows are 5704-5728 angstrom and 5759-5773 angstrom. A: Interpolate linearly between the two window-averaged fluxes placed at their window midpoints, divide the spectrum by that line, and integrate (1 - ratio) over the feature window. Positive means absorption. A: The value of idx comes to -1.1 angstrom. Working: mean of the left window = 12.7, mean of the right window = 9.05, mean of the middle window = 11.3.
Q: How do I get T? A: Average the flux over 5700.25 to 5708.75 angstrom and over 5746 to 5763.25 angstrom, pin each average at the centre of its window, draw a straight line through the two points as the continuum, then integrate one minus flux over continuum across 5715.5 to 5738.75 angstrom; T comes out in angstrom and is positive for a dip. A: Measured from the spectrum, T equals 0.8 angstrom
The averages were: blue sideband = 13.3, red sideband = 10.6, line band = 11.7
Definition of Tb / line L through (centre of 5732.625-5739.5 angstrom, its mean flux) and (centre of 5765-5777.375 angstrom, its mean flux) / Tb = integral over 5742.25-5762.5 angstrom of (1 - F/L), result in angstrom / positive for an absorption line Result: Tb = -1.1 angstrom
